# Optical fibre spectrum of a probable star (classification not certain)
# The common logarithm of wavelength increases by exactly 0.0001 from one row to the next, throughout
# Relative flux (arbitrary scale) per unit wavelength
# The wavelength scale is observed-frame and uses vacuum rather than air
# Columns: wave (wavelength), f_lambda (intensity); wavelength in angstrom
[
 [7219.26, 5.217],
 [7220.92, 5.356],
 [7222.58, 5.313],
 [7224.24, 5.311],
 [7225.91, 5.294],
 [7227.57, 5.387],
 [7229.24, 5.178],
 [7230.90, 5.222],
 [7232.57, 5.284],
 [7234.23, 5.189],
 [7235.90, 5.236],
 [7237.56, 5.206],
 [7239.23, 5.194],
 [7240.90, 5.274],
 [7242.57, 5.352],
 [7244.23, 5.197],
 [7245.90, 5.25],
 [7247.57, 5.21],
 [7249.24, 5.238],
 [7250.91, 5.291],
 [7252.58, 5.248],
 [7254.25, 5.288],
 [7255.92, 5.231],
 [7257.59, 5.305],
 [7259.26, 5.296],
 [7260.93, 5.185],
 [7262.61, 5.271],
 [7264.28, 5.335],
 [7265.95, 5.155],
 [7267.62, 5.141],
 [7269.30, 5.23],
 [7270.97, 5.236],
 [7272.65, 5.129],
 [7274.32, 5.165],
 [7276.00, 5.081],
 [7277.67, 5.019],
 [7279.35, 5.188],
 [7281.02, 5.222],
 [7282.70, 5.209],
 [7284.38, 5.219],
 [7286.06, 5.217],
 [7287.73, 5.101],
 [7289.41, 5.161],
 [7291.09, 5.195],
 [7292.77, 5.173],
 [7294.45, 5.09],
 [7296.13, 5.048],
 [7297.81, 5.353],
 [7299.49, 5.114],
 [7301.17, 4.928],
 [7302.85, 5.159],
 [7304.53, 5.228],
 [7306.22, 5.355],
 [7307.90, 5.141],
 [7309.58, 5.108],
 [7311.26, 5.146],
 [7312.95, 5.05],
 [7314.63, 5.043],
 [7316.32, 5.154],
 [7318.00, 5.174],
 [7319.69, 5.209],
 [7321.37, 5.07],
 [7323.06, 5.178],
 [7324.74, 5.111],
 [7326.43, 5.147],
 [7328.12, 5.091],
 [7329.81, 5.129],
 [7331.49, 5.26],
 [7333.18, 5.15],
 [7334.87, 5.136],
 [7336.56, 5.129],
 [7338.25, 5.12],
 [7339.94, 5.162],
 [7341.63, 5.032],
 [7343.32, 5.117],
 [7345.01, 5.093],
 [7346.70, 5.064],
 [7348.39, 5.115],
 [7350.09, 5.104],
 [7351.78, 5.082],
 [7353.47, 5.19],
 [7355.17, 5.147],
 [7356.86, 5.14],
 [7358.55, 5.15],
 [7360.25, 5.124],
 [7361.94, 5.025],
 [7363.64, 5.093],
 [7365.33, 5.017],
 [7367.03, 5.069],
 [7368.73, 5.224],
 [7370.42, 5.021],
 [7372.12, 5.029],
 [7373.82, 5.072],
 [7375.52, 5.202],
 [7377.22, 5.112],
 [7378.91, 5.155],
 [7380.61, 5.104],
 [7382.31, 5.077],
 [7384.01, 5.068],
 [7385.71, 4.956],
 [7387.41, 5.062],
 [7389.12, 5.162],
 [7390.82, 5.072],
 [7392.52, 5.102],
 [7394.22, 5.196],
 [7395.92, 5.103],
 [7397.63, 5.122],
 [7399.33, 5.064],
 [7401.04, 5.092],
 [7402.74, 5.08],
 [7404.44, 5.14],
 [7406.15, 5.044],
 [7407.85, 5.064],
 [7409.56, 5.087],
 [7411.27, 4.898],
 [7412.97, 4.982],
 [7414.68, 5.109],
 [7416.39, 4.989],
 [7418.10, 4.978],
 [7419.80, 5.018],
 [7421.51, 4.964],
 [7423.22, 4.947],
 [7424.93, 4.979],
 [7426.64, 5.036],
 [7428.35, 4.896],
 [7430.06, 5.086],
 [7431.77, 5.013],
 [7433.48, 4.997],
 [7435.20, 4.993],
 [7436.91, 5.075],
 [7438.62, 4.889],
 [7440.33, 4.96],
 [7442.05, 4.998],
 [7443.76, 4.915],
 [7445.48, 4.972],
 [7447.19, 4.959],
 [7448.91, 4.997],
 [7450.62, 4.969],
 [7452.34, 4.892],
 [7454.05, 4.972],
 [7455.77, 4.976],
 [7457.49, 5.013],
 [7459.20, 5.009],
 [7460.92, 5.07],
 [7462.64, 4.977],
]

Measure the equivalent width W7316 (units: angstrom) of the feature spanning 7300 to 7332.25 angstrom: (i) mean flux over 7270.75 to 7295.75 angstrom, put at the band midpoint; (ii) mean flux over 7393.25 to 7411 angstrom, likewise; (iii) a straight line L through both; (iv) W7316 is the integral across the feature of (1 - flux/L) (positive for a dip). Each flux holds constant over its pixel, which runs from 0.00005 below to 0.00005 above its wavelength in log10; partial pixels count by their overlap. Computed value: 0.0 angstrom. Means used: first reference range 5.16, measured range 5.14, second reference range 5.09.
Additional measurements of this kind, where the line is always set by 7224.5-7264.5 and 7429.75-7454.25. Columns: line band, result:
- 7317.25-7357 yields 0.0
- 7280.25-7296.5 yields 0.1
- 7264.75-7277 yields 0.1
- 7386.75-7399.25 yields -0.2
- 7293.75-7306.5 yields 0.1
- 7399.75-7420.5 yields -0.1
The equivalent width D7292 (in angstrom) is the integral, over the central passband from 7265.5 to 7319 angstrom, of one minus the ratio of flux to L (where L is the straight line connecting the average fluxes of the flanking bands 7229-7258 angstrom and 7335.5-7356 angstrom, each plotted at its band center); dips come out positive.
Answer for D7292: 0.3 angstrom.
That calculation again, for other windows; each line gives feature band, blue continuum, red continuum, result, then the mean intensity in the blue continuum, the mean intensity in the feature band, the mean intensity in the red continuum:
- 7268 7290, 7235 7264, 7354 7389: 0.2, 5.25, 5.17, 5.09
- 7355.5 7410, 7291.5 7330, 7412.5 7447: -0.5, 5.14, 5.1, 4.99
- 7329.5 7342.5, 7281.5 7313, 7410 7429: -0.1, 5.16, 5.14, 4.98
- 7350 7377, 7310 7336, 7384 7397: 0.0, 5.14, 5.11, 5.09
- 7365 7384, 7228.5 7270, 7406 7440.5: -0.1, 5.24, 5.1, 5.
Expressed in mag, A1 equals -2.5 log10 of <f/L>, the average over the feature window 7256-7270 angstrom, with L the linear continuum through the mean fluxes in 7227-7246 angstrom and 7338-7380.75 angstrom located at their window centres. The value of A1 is 0.00 mag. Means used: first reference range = 5.25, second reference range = 5.11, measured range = 5.24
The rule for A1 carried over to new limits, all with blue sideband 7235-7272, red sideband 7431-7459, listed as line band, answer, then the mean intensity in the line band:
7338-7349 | 0.003 mag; 5.1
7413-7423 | 0.002 mag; 5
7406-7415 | -0.001 mag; 5.03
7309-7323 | 0.007 mag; 5.12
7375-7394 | -0.009 mag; 5.1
